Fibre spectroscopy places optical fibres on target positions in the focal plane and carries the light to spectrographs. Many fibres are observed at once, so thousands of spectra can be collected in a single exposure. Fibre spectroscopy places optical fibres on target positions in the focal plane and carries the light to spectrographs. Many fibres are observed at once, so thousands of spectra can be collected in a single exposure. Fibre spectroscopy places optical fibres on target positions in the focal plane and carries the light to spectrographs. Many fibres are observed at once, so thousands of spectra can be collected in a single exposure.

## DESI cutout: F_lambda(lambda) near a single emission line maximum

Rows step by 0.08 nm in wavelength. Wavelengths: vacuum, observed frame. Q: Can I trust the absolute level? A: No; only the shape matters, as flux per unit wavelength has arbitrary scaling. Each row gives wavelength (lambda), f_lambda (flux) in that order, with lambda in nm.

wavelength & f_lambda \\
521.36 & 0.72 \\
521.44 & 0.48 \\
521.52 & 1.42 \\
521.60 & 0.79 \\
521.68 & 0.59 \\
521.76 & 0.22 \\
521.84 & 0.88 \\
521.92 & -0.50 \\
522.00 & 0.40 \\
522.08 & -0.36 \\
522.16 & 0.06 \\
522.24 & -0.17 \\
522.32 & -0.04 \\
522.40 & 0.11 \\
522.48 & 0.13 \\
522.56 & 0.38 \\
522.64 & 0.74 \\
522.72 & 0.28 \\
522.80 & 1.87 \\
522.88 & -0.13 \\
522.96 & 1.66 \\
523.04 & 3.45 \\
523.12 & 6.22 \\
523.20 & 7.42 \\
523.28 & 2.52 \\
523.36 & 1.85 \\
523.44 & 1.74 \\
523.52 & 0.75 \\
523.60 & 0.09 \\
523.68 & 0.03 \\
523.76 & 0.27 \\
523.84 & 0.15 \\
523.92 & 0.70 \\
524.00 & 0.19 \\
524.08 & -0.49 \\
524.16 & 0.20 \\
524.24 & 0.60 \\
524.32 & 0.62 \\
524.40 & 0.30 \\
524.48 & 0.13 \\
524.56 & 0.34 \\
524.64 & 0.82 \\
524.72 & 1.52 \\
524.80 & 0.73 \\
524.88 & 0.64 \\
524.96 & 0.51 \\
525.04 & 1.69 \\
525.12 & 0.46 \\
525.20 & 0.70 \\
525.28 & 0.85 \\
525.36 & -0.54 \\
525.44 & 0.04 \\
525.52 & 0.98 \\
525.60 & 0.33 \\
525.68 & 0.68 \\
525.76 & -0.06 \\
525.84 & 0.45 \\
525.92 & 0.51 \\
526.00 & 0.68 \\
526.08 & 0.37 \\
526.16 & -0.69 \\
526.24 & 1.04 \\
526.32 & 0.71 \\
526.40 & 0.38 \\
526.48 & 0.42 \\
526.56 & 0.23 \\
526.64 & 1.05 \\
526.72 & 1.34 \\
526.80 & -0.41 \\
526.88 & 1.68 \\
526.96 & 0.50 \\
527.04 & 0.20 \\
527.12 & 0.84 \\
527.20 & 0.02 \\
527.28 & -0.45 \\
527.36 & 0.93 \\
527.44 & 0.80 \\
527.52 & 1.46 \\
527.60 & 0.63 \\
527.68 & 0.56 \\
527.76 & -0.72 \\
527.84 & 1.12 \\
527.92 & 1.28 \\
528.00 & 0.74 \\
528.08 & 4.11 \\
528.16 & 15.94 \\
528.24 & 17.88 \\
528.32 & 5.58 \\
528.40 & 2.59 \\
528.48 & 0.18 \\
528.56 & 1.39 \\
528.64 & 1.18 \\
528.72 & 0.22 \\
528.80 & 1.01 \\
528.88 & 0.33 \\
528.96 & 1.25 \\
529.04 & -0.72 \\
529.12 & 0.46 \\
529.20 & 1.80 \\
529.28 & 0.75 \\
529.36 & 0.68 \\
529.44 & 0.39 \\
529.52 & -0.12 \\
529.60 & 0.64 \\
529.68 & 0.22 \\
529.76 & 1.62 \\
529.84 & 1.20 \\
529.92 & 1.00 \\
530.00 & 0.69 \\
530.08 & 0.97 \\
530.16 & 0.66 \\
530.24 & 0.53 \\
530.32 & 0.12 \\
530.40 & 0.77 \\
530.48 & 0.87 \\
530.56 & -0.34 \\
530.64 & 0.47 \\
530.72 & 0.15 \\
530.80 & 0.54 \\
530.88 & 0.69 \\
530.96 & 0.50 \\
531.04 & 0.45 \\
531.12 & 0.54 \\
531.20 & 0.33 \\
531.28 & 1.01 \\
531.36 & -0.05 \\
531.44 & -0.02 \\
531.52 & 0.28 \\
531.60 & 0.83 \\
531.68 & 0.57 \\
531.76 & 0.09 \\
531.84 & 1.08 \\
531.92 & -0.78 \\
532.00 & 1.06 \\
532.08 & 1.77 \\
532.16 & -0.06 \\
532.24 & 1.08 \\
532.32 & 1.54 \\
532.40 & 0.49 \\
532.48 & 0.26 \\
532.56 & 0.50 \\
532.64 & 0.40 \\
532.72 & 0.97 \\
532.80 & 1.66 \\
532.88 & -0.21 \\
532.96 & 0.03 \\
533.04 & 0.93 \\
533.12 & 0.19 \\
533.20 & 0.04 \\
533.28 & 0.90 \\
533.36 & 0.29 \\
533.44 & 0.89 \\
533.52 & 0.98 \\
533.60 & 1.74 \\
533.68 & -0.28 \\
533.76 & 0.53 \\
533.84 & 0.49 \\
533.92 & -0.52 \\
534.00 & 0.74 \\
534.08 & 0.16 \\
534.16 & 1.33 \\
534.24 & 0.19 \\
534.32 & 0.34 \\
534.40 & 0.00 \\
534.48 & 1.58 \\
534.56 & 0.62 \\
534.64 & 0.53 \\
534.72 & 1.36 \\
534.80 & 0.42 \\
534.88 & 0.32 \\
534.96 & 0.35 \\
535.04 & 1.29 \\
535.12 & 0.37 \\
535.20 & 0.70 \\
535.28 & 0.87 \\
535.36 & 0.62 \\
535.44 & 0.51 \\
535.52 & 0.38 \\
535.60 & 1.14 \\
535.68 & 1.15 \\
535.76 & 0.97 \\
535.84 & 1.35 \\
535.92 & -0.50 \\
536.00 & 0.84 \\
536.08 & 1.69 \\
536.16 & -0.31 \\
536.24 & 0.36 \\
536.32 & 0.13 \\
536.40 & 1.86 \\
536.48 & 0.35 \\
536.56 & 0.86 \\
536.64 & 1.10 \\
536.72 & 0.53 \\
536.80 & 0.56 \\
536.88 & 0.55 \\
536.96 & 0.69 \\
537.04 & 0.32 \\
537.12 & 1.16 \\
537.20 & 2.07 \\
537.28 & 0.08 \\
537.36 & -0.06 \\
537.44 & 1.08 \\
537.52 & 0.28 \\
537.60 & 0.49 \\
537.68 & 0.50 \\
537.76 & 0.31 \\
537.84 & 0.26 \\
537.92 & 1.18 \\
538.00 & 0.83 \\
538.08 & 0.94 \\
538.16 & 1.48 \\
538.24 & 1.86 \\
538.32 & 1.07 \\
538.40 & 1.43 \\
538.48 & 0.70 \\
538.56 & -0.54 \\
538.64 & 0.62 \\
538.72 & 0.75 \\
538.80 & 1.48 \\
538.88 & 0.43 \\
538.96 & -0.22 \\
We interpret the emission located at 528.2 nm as [O III]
